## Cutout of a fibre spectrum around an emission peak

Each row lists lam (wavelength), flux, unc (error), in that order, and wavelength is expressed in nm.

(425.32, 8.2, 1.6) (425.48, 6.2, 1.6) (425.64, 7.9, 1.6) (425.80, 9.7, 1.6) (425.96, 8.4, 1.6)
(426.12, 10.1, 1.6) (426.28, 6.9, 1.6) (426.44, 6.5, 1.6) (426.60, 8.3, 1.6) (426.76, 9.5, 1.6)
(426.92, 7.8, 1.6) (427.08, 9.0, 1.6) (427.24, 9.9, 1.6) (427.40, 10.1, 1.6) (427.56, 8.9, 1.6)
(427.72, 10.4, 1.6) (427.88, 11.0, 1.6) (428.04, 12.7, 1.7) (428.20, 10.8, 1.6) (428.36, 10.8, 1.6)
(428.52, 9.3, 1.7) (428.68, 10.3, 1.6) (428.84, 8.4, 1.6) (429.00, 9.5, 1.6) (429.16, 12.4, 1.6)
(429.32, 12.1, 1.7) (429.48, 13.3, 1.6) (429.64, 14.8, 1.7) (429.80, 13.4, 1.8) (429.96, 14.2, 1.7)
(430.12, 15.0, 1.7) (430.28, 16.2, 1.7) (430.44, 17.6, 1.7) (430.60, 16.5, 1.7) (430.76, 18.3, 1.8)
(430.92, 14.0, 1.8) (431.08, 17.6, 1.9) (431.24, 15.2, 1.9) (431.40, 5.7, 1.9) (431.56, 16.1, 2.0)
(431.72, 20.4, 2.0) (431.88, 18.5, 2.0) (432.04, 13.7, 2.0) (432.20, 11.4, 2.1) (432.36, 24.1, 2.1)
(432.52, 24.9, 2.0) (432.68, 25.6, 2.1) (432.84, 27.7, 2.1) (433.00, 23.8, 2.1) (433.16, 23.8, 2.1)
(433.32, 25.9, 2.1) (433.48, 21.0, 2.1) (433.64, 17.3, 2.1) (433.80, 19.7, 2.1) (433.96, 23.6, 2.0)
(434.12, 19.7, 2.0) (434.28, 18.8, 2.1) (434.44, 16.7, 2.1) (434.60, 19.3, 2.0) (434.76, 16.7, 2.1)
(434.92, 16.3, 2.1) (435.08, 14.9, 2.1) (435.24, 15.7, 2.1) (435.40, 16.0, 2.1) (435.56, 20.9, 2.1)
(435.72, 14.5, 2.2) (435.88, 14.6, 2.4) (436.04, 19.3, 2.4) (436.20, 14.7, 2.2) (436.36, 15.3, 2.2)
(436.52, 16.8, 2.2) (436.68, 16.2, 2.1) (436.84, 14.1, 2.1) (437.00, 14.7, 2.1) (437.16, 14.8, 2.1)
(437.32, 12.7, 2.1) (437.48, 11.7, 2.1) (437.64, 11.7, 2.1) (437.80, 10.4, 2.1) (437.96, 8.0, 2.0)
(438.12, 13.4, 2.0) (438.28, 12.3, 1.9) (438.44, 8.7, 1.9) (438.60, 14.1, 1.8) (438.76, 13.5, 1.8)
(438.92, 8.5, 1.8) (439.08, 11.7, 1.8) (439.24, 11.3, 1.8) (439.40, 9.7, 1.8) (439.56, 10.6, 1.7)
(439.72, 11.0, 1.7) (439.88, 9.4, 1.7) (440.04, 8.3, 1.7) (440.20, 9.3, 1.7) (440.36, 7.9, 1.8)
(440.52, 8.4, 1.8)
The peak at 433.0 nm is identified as C IV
